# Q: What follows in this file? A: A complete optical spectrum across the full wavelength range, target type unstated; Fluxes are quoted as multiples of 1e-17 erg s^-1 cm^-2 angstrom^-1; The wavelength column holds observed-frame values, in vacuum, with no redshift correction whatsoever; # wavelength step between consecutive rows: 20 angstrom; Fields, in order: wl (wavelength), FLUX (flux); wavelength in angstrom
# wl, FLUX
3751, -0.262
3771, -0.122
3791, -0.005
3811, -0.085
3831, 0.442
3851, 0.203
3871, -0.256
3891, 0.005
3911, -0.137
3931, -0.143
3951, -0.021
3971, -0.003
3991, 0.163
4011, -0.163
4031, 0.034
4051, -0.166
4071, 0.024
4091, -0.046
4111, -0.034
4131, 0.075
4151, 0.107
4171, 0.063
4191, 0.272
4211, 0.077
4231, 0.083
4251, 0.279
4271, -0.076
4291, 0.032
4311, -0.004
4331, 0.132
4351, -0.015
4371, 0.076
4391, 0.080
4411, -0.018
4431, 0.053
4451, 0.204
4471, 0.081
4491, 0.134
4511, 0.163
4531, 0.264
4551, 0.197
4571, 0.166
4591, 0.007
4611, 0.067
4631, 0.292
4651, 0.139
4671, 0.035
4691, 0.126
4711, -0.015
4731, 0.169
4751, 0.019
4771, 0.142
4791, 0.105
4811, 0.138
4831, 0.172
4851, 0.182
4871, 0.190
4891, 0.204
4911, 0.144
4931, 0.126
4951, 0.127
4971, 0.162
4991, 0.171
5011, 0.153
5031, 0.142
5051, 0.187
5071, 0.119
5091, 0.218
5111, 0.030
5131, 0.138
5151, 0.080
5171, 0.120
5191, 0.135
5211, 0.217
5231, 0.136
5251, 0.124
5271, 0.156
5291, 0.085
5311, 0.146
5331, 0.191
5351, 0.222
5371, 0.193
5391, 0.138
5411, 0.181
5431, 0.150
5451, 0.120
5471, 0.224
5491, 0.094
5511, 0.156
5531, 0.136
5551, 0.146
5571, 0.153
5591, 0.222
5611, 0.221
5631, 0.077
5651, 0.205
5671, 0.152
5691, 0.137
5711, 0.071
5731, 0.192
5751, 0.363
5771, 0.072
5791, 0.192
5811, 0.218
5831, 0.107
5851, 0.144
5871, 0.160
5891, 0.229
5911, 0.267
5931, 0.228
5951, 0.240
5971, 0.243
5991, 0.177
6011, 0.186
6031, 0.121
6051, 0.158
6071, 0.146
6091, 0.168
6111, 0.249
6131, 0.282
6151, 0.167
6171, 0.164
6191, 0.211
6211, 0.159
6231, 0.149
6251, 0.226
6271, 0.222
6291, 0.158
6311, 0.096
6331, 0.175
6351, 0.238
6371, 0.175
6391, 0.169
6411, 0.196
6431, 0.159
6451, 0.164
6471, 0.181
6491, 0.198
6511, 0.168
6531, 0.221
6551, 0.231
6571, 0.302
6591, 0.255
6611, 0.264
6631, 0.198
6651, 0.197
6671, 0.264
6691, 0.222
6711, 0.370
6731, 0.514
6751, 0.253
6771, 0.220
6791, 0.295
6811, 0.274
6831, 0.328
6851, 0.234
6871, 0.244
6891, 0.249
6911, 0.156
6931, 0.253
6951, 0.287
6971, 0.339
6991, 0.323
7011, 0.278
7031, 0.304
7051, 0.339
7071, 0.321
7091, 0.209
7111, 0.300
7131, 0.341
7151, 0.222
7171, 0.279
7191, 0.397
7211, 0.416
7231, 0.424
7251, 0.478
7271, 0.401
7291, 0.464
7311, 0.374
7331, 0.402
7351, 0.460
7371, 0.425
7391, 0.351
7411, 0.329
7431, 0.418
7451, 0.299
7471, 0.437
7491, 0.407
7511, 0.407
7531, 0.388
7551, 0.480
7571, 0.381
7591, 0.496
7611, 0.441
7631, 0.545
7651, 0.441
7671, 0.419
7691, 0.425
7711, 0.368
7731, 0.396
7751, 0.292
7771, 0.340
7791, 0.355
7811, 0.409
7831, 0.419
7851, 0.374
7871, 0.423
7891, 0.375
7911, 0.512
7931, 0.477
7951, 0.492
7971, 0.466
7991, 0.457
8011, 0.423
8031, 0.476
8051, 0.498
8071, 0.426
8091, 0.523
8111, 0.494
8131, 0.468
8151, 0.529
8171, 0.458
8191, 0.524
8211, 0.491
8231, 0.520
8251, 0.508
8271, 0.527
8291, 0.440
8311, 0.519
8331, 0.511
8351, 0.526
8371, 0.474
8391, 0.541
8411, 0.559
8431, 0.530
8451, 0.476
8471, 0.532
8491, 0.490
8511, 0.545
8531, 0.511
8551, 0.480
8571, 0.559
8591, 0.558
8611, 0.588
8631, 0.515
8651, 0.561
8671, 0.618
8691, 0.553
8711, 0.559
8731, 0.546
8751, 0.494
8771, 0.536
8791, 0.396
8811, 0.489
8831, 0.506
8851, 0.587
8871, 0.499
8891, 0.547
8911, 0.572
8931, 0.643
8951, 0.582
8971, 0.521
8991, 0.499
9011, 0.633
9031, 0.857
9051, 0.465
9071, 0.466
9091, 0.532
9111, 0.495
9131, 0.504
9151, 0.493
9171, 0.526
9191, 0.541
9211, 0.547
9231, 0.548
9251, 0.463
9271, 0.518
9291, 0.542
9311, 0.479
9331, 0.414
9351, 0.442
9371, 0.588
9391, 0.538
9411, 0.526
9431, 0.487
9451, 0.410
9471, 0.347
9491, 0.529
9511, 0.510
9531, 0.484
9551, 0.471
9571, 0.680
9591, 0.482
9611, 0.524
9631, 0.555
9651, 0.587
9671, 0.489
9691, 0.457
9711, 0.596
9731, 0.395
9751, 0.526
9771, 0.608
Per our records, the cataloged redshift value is 0.80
